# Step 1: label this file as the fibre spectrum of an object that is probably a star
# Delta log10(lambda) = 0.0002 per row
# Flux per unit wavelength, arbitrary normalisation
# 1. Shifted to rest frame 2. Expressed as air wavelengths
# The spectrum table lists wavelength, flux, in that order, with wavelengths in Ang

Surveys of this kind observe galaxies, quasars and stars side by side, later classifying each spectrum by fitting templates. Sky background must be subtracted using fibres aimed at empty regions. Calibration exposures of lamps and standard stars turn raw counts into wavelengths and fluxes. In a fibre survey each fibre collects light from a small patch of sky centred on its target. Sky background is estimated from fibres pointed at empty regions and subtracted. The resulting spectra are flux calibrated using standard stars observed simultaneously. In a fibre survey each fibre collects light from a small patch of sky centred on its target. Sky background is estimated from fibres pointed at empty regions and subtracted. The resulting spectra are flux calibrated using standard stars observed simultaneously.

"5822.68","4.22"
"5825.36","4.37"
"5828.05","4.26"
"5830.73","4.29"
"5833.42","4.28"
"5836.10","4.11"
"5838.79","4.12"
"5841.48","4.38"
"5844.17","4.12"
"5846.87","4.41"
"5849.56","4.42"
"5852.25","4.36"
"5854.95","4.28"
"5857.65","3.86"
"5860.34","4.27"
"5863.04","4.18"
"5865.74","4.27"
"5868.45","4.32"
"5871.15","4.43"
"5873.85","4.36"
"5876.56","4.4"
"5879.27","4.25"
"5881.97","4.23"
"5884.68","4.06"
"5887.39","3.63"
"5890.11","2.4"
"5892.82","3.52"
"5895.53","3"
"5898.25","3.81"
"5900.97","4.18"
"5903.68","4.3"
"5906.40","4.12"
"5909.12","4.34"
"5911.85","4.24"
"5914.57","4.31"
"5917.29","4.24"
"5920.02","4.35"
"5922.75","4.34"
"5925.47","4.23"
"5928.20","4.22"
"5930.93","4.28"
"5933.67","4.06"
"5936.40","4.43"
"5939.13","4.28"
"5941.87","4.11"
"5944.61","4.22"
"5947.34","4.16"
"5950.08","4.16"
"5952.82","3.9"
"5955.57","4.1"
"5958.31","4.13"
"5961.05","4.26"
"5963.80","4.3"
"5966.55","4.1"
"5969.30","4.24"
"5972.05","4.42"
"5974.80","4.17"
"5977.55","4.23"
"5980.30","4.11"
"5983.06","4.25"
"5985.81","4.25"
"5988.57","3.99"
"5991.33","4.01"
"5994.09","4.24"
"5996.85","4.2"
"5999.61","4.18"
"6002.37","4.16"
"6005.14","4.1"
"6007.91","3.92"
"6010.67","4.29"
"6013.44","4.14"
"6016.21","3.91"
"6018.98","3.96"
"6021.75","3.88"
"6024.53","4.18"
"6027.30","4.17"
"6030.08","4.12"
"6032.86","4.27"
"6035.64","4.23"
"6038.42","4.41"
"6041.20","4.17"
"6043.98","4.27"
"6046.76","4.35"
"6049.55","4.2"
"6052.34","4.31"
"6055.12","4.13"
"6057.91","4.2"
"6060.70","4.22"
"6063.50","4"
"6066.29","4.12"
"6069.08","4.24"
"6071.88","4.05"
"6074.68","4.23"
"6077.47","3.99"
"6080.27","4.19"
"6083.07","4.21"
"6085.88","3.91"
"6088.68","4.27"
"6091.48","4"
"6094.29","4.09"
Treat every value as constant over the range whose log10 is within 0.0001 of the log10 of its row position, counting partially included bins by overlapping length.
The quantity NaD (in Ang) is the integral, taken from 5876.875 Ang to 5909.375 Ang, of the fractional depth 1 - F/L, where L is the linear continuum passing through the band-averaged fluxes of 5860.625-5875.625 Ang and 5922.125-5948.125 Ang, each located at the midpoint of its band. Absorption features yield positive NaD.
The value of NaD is 3.5 Ang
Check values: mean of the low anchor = 4.31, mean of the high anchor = 4.23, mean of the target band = 3.82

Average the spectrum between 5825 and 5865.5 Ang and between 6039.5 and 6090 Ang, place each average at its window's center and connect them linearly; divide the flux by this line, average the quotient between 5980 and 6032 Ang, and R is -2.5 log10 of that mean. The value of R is 0.02 mag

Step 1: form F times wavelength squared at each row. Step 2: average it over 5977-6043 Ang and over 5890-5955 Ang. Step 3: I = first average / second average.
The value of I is 1.04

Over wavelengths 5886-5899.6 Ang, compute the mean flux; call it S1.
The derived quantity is 3.27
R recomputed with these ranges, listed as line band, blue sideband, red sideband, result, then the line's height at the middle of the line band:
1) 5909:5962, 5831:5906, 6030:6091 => -0.026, 4.11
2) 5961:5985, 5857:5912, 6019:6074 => -0.034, 4.1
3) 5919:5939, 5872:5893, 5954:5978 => -0.053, 4.07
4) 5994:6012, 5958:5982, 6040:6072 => 0.016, 4.21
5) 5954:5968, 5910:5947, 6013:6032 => 0.003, 4.18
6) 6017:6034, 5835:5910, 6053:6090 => 0.010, 4.12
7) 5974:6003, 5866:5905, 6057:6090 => -0.032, 4.04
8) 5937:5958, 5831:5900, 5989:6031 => -0.017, 4.08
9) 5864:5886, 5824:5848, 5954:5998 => -0.013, 4.24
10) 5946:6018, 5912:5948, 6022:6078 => 0.019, 4.22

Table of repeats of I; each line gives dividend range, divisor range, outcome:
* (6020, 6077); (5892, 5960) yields 1.06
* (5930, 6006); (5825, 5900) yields 1.06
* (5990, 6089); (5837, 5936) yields 1.06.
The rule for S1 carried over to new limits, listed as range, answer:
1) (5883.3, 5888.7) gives 3.85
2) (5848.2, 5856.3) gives 4.35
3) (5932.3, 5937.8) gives 4.25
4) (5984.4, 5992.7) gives 4.08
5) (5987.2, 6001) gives 4.13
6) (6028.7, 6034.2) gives 4.19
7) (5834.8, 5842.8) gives 4.2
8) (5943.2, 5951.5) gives 4.18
